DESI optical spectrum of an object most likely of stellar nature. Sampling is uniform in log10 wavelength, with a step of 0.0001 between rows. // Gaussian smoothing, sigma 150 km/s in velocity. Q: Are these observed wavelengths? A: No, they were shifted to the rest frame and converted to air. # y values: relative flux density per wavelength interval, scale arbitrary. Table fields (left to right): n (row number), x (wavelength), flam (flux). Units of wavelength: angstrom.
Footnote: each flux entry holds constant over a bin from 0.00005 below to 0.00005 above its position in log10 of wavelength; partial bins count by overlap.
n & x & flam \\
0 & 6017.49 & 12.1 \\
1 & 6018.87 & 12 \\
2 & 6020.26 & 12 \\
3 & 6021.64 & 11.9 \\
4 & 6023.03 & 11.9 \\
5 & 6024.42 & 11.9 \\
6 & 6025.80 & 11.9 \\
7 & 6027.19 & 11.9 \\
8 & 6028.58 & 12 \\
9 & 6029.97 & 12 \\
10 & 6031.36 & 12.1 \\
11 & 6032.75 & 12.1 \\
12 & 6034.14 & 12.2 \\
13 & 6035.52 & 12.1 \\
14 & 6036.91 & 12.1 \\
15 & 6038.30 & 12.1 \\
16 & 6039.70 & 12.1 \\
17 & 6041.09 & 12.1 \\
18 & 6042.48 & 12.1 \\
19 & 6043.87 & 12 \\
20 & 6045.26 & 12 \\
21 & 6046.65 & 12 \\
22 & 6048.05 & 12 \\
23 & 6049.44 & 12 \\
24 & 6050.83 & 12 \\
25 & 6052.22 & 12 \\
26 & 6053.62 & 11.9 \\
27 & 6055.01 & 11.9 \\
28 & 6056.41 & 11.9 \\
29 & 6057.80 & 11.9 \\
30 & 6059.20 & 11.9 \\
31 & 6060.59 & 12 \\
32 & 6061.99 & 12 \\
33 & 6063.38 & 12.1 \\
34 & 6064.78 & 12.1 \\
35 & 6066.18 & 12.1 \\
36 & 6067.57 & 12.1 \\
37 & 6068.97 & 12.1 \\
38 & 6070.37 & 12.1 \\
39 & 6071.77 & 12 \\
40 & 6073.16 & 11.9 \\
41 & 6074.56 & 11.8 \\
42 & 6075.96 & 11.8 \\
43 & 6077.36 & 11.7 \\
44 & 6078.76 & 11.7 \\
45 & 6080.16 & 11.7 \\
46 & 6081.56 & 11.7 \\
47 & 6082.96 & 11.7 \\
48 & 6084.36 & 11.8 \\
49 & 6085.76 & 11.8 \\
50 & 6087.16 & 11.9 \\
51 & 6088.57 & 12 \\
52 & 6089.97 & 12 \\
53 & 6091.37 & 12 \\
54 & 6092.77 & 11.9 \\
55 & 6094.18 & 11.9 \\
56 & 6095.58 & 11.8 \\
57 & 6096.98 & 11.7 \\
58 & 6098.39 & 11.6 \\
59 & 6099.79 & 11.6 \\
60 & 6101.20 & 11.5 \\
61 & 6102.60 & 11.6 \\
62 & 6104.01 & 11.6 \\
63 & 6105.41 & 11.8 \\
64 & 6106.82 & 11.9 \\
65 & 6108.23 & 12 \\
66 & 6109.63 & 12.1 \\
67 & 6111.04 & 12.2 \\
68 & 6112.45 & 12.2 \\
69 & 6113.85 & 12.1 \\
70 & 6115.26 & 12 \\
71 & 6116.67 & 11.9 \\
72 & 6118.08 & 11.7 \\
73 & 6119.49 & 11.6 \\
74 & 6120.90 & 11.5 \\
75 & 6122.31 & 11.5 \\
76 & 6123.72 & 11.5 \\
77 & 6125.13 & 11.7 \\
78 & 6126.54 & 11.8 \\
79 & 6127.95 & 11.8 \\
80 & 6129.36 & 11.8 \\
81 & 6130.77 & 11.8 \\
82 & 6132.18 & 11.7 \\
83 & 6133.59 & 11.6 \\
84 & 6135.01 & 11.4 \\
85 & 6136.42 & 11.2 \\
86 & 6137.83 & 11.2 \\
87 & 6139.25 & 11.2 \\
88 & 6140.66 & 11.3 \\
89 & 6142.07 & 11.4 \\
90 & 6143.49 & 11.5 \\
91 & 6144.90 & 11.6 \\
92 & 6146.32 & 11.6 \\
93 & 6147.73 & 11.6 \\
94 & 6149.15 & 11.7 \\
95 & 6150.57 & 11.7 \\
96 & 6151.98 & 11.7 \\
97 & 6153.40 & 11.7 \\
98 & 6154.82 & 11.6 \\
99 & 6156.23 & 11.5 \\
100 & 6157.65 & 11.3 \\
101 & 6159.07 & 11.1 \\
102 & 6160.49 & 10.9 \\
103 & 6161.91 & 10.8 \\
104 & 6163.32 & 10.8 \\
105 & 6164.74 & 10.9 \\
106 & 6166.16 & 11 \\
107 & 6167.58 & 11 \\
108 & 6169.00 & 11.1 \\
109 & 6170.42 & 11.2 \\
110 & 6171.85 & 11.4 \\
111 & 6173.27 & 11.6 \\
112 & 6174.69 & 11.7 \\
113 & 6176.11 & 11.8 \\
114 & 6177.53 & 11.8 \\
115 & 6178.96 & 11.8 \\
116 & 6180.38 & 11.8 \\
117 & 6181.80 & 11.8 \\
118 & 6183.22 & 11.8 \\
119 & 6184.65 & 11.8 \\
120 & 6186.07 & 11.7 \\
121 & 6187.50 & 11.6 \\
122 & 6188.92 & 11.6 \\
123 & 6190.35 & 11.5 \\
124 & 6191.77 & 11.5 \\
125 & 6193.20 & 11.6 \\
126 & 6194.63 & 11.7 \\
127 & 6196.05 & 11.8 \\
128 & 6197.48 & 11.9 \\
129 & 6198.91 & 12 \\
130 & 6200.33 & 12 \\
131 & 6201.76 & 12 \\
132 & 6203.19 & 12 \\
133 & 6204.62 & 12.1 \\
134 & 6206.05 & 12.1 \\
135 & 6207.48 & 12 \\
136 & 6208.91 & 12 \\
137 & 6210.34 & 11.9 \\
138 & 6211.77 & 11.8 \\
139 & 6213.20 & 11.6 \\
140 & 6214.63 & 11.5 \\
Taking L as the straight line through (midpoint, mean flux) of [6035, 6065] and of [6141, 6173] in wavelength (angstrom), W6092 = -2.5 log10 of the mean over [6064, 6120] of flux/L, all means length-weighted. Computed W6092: -0.012 mag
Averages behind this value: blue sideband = 12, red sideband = 11.3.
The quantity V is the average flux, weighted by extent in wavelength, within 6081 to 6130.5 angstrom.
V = 11.8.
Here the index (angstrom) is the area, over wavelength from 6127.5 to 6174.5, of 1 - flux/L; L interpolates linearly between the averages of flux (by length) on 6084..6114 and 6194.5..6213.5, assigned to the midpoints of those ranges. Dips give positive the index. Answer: 2.0 angstrom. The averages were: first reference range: 11.9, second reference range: 11.9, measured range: 11.4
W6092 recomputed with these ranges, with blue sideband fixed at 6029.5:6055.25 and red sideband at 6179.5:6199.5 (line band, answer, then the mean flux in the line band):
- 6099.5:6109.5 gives 0.02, 11.7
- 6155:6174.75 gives 0.06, 11.2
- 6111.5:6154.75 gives 0.02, 11.6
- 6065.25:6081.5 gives 0.01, 11.9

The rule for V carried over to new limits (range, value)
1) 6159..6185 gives 11.4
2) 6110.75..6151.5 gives 11.6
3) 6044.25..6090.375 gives 11.9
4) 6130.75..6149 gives 11.5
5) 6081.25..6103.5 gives 11.8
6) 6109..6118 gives 12.1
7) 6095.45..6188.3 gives 11.6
